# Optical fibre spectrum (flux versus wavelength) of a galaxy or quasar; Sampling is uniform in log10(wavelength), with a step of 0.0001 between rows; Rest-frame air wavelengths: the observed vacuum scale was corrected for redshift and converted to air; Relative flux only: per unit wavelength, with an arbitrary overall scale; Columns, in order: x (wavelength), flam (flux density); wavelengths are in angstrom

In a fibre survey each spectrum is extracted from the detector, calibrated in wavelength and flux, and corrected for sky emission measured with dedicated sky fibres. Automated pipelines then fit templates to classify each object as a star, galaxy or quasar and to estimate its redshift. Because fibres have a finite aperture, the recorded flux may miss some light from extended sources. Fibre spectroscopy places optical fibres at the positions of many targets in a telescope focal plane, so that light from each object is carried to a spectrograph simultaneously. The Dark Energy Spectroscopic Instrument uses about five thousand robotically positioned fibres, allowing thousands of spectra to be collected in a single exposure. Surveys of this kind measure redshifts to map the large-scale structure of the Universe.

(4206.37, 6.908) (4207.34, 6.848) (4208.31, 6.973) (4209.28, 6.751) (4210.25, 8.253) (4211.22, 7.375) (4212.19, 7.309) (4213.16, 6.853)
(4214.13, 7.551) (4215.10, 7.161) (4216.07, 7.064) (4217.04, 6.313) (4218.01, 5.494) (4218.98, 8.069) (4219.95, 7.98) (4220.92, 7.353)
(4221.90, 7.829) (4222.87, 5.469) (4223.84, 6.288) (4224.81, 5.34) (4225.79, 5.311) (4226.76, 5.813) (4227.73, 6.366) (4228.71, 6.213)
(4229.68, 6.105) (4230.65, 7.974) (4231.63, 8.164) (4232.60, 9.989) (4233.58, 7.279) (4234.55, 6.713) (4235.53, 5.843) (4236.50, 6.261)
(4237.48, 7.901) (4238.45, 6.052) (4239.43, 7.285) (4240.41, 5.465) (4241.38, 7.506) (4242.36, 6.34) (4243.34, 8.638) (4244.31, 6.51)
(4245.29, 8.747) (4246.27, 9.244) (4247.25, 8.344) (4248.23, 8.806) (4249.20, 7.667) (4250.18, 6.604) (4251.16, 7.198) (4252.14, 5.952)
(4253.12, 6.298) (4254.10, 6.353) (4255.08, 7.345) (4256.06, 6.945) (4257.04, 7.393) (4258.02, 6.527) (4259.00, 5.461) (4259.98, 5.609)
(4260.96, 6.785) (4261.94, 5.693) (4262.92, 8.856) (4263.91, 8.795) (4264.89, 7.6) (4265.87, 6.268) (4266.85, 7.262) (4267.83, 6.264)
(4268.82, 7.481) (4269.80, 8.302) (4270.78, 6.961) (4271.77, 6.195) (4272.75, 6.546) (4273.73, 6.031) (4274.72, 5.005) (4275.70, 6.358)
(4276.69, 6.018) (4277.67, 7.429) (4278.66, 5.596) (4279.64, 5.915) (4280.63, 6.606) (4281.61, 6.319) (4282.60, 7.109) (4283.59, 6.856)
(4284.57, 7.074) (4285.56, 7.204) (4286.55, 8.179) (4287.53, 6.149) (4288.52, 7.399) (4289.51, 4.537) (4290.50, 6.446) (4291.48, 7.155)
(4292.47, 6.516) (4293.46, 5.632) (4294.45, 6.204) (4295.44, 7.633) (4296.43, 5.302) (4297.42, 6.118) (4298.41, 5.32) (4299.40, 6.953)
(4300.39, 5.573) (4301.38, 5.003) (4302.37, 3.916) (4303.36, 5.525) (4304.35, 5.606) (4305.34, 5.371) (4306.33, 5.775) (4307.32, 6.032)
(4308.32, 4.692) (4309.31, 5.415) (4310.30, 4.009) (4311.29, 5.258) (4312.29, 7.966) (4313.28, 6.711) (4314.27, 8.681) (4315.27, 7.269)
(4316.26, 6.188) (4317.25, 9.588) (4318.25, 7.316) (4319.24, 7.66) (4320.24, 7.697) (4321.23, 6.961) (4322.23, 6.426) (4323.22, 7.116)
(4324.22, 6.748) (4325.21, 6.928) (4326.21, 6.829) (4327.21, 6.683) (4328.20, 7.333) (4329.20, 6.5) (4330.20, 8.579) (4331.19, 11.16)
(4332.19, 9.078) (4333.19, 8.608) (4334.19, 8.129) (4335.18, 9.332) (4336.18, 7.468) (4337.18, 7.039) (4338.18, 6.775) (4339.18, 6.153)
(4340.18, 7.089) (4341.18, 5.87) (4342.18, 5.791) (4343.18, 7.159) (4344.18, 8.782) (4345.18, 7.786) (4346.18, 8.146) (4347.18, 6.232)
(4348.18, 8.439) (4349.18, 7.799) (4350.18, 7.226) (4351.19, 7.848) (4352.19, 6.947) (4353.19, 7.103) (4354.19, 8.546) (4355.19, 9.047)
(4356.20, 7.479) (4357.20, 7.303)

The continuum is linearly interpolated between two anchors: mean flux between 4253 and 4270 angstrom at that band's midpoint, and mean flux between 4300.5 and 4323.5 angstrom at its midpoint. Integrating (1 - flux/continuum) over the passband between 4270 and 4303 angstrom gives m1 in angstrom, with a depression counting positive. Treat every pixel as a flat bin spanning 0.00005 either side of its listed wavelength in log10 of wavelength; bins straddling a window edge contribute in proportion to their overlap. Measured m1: 1.8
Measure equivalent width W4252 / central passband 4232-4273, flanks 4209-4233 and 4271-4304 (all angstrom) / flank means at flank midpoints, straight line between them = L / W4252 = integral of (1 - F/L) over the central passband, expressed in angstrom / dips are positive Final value -3.2 angstrom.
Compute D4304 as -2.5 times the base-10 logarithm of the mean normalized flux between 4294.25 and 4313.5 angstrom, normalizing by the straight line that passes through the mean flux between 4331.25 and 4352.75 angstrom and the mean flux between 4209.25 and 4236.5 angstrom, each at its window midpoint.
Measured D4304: 0.28 mag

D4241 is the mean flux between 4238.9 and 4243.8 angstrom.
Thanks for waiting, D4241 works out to 7.02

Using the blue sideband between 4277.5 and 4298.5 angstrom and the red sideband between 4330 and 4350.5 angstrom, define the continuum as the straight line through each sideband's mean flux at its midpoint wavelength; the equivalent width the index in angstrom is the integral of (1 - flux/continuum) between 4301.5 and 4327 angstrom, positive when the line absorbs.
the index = 2.5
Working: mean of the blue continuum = 6.49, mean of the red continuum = 7.74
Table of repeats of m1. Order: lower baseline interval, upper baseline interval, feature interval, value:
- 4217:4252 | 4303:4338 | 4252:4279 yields 1.40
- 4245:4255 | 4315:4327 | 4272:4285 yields 1.78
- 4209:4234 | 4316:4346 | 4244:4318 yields 6.67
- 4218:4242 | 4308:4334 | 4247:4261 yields 0.14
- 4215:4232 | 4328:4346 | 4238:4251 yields -1.17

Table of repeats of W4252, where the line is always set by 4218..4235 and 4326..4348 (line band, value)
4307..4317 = 1.5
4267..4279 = 1.1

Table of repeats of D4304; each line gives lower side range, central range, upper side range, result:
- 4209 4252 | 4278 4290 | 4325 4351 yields 0.12 mag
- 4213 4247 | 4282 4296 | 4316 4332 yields 0.10 mag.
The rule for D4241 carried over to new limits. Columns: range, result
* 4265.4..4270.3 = 7.12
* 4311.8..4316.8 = 7.39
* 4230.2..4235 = 8.03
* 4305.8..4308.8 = 5.49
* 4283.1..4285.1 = 6.98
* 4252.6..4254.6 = 6.32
